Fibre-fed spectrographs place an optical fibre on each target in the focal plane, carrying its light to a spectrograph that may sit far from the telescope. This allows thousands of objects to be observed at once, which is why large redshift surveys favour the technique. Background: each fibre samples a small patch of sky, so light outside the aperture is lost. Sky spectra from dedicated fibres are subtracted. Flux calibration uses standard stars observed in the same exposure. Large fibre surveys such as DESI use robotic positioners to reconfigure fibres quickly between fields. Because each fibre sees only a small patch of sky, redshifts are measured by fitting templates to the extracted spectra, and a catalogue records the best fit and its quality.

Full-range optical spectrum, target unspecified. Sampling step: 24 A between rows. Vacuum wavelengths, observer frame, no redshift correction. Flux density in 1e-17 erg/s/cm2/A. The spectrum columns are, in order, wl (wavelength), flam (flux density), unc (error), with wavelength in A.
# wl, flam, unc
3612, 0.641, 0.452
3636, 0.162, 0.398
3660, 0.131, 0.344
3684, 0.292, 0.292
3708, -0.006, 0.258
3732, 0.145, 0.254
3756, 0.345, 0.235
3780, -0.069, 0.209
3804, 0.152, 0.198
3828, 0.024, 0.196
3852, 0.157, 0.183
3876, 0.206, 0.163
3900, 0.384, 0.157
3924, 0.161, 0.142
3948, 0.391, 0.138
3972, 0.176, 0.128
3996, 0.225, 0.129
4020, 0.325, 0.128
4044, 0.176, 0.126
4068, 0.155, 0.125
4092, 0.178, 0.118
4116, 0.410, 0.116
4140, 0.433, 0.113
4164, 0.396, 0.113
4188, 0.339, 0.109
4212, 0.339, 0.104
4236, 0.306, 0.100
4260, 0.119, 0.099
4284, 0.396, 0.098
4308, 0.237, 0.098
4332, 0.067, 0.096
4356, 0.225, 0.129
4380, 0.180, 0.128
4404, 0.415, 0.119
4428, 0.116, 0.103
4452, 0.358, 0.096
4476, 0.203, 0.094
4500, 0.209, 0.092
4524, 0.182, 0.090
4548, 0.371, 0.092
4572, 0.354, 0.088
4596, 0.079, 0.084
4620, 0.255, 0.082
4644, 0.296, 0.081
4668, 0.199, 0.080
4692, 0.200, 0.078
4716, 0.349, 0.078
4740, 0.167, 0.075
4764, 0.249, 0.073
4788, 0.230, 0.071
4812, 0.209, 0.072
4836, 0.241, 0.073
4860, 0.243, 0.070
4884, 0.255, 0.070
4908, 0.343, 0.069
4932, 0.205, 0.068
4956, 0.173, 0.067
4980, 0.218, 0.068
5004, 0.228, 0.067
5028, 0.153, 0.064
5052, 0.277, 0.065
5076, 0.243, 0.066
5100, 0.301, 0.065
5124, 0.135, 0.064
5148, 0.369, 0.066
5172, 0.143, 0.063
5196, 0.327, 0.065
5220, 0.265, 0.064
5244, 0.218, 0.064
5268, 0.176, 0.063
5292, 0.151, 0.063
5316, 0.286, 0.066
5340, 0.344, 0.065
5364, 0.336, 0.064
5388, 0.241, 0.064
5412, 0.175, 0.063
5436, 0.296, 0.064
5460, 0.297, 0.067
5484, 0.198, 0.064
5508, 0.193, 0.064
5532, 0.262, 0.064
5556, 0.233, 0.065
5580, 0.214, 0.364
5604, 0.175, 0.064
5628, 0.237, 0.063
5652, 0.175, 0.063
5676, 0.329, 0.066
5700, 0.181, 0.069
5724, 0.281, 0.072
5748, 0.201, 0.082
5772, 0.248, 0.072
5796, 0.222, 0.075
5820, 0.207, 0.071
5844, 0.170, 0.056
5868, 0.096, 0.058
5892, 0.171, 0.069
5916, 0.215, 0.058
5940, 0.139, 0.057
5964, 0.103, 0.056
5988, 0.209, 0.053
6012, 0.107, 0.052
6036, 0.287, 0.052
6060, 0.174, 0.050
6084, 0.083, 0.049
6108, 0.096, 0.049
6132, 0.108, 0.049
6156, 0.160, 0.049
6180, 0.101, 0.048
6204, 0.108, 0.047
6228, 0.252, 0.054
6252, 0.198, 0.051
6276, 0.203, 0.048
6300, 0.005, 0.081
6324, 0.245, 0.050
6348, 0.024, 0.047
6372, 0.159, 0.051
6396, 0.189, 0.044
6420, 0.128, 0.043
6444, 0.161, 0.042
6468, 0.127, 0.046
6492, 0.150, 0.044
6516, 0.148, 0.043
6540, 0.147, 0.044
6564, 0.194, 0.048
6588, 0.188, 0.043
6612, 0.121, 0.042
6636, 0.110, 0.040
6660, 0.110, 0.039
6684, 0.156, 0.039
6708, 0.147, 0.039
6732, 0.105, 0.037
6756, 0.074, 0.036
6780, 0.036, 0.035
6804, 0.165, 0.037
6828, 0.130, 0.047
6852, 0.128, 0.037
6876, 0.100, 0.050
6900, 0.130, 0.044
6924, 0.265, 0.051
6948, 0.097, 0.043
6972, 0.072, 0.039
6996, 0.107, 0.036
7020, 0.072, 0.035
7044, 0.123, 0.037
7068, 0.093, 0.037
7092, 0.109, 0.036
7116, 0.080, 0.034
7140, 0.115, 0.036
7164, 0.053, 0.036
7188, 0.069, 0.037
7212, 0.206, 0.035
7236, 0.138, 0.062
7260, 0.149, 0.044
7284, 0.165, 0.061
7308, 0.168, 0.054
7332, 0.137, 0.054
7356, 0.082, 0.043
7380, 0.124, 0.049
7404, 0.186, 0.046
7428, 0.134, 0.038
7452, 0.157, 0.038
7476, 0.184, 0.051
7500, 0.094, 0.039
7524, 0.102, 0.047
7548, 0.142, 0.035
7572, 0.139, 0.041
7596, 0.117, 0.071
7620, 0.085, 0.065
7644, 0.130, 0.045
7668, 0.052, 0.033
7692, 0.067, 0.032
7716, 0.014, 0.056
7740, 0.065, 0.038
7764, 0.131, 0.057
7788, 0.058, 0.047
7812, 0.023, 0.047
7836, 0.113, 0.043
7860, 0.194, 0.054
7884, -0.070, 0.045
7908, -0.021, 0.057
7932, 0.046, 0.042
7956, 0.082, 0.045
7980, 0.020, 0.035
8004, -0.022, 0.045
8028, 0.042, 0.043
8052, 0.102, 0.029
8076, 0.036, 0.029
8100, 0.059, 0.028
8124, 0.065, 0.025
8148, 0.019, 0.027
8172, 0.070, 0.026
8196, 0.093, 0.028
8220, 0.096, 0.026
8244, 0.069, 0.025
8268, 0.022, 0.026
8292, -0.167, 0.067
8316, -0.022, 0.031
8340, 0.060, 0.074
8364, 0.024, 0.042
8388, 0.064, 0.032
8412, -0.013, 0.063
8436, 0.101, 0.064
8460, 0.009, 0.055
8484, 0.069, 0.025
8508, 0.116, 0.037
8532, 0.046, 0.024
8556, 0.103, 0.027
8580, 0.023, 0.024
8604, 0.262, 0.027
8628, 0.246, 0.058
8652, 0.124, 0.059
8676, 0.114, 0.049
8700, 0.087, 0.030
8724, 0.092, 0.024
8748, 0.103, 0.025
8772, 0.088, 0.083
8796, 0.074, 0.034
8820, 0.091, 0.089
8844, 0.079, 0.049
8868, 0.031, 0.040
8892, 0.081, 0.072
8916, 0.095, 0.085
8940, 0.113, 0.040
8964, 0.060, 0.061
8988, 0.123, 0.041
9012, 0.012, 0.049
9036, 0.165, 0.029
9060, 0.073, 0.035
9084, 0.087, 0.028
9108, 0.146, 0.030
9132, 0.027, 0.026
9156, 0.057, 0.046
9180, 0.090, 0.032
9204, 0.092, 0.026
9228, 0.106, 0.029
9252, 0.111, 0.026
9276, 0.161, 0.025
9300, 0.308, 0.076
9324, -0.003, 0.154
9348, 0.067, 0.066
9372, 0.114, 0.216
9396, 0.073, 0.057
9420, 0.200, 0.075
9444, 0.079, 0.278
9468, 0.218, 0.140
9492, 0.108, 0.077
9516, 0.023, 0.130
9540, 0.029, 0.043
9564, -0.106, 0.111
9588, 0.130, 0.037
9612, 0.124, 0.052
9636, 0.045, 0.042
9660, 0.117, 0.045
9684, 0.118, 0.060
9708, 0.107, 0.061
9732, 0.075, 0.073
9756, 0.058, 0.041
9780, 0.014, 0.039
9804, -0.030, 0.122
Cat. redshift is 1.311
